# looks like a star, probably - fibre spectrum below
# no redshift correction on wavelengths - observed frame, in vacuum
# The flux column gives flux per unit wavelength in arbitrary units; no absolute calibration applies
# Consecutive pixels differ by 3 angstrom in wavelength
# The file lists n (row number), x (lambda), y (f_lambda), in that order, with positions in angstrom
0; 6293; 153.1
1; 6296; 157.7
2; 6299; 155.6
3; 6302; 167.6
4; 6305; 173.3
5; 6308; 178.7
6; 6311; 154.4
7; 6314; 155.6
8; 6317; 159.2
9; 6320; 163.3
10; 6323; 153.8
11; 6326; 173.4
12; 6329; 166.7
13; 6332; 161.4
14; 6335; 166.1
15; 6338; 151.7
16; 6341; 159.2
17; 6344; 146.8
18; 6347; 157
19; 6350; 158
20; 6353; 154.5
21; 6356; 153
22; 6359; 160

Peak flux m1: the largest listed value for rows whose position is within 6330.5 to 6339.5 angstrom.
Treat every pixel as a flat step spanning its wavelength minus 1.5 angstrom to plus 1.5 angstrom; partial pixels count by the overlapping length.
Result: 166.1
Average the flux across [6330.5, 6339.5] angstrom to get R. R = 160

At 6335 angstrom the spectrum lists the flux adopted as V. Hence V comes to 166.1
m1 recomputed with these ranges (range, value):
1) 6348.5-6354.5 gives 158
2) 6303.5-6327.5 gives 178.7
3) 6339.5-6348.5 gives 159.2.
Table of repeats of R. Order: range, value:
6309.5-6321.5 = 158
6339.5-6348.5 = 154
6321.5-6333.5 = 164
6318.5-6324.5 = 159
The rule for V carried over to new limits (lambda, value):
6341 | 159.2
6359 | 160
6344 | 146.8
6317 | 159.2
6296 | 157.7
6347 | 157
